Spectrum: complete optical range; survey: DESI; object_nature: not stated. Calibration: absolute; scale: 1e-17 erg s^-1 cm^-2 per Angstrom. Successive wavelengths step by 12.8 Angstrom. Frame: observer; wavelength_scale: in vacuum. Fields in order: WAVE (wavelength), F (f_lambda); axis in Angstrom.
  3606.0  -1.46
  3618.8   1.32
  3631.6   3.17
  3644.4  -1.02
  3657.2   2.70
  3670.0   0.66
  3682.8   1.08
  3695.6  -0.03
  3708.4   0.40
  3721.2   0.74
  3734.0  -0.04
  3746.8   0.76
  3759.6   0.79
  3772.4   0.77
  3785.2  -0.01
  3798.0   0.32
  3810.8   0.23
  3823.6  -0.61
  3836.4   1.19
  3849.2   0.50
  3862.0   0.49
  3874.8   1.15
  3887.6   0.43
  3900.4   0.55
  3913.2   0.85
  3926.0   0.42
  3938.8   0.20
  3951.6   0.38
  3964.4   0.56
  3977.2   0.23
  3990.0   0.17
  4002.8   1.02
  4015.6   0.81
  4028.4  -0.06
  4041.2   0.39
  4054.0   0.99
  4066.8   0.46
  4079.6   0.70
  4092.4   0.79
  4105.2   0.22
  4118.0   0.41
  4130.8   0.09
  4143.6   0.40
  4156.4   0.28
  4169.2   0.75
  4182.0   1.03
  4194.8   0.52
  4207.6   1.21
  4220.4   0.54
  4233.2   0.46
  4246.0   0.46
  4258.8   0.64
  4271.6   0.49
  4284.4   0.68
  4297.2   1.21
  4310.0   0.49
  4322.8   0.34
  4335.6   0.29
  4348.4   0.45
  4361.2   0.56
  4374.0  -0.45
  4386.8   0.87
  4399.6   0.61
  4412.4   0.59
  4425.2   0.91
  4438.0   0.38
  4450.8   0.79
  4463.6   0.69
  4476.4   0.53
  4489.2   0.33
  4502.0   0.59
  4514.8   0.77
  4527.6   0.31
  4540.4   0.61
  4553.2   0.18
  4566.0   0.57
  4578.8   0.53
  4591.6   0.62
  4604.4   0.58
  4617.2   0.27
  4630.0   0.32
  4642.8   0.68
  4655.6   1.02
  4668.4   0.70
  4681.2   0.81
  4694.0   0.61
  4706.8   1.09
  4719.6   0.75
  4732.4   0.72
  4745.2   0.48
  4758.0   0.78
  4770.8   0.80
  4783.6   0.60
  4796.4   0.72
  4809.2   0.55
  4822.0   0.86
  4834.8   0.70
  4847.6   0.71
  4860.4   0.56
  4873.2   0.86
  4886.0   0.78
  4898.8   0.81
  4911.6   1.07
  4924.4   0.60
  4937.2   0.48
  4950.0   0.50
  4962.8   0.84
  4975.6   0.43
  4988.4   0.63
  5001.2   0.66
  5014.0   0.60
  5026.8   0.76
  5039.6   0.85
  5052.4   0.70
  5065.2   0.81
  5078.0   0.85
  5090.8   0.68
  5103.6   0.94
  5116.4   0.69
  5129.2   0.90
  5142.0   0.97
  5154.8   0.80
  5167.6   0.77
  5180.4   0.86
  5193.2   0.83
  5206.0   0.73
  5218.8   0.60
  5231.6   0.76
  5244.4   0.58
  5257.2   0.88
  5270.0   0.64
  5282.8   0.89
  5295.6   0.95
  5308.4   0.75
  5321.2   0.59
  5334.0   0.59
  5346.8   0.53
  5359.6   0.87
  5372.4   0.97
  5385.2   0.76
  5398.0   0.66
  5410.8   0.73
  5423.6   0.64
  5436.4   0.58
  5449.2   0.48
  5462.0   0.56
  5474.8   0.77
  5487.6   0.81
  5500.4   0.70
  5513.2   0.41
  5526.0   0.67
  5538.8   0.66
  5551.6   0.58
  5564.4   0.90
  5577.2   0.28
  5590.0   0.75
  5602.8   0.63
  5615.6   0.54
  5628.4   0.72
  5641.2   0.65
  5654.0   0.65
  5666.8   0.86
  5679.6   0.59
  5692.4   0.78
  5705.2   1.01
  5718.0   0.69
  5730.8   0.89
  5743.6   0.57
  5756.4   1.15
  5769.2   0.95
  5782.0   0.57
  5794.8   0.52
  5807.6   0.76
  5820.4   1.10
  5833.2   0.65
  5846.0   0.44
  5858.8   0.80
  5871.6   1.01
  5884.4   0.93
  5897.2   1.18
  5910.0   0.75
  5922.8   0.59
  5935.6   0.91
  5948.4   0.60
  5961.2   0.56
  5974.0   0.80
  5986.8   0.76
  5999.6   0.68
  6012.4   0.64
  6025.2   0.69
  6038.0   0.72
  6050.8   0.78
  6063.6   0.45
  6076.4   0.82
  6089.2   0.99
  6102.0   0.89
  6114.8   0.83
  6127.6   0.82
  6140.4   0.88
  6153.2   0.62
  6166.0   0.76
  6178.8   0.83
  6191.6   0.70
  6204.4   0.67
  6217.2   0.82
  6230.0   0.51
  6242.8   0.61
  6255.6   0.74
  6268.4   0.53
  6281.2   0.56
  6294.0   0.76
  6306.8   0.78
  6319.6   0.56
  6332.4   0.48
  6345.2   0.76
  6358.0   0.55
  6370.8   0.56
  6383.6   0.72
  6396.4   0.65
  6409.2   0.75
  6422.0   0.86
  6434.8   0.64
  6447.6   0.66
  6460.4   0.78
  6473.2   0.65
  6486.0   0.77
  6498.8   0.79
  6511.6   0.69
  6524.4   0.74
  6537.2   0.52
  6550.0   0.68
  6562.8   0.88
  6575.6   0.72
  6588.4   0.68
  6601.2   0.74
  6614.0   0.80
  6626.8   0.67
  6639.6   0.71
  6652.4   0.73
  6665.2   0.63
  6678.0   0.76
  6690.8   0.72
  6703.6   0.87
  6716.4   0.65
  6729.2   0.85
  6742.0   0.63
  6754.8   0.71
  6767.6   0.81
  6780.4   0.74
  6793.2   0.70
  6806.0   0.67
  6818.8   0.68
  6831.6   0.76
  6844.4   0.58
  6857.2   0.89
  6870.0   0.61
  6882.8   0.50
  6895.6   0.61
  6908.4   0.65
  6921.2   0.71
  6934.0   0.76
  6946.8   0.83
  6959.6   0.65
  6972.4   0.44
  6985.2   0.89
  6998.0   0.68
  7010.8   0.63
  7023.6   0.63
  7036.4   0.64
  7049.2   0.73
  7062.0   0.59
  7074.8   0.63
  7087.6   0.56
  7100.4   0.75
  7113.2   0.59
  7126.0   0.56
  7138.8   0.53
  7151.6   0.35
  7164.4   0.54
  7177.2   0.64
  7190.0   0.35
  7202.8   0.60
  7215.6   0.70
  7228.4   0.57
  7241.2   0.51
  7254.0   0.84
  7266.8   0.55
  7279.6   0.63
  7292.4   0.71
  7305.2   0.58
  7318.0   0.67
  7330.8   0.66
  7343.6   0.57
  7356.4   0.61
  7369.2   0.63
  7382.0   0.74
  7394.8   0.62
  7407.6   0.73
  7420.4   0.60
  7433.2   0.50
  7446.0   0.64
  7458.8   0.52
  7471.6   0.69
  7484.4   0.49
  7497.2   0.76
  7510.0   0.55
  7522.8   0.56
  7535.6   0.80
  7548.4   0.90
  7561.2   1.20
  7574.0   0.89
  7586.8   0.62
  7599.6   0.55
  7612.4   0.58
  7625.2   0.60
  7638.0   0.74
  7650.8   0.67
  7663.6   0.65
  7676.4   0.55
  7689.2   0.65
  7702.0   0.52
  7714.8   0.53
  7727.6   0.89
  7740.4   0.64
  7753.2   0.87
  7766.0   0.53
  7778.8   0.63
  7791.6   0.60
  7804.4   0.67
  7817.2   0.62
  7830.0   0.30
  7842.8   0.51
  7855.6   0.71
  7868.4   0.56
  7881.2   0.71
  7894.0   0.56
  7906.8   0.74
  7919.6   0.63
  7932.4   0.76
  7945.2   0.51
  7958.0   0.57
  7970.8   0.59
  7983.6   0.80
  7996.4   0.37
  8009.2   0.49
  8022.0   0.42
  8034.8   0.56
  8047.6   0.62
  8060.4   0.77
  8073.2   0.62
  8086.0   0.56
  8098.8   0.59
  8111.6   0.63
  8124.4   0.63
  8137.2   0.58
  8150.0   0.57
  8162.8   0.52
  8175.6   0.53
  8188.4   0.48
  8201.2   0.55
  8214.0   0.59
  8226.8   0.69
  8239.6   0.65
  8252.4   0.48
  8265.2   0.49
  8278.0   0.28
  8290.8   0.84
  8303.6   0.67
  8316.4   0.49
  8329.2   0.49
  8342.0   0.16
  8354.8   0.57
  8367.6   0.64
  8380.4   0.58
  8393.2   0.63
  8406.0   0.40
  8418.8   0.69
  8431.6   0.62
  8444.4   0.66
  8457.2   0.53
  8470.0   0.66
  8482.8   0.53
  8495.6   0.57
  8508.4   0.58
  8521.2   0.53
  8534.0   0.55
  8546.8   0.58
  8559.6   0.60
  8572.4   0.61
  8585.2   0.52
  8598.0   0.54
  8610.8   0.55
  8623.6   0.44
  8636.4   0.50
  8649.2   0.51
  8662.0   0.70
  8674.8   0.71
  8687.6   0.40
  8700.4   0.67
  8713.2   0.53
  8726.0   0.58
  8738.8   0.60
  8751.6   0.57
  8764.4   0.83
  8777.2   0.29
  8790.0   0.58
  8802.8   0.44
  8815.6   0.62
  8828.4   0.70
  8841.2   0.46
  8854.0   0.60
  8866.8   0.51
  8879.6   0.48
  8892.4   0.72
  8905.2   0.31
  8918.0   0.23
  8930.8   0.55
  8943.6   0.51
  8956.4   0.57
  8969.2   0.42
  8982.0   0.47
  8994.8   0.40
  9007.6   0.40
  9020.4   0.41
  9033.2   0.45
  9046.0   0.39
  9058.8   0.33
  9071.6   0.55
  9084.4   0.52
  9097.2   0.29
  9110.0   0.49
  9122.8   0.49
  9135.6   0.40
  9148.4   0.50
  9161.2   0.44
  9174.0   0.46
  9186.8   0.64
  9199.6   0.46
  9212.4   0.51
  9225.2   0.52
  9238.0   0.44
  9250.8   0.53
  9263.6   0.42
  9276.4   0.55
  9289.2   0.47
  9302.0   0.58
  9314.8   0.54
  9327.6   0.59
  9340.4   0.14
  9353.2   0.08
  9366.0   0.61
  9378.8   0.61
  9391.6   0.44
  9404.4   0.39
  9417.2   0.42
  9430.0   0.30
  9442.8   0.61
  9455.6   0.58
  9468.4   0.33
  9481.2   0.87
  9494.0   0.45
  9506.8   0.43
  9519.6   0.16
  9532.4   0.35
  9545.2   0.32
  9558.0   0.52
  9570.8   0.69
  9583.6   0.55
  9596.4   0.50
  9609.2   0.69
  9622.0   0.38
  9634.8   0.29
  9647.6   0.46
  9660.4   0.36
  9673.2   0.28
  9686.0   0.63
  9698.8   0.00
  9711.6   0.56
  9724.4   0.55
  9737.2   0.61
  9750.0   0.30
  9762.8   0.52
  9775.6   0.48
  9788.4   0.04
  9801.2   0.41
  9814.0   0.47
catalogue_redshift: 0.15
